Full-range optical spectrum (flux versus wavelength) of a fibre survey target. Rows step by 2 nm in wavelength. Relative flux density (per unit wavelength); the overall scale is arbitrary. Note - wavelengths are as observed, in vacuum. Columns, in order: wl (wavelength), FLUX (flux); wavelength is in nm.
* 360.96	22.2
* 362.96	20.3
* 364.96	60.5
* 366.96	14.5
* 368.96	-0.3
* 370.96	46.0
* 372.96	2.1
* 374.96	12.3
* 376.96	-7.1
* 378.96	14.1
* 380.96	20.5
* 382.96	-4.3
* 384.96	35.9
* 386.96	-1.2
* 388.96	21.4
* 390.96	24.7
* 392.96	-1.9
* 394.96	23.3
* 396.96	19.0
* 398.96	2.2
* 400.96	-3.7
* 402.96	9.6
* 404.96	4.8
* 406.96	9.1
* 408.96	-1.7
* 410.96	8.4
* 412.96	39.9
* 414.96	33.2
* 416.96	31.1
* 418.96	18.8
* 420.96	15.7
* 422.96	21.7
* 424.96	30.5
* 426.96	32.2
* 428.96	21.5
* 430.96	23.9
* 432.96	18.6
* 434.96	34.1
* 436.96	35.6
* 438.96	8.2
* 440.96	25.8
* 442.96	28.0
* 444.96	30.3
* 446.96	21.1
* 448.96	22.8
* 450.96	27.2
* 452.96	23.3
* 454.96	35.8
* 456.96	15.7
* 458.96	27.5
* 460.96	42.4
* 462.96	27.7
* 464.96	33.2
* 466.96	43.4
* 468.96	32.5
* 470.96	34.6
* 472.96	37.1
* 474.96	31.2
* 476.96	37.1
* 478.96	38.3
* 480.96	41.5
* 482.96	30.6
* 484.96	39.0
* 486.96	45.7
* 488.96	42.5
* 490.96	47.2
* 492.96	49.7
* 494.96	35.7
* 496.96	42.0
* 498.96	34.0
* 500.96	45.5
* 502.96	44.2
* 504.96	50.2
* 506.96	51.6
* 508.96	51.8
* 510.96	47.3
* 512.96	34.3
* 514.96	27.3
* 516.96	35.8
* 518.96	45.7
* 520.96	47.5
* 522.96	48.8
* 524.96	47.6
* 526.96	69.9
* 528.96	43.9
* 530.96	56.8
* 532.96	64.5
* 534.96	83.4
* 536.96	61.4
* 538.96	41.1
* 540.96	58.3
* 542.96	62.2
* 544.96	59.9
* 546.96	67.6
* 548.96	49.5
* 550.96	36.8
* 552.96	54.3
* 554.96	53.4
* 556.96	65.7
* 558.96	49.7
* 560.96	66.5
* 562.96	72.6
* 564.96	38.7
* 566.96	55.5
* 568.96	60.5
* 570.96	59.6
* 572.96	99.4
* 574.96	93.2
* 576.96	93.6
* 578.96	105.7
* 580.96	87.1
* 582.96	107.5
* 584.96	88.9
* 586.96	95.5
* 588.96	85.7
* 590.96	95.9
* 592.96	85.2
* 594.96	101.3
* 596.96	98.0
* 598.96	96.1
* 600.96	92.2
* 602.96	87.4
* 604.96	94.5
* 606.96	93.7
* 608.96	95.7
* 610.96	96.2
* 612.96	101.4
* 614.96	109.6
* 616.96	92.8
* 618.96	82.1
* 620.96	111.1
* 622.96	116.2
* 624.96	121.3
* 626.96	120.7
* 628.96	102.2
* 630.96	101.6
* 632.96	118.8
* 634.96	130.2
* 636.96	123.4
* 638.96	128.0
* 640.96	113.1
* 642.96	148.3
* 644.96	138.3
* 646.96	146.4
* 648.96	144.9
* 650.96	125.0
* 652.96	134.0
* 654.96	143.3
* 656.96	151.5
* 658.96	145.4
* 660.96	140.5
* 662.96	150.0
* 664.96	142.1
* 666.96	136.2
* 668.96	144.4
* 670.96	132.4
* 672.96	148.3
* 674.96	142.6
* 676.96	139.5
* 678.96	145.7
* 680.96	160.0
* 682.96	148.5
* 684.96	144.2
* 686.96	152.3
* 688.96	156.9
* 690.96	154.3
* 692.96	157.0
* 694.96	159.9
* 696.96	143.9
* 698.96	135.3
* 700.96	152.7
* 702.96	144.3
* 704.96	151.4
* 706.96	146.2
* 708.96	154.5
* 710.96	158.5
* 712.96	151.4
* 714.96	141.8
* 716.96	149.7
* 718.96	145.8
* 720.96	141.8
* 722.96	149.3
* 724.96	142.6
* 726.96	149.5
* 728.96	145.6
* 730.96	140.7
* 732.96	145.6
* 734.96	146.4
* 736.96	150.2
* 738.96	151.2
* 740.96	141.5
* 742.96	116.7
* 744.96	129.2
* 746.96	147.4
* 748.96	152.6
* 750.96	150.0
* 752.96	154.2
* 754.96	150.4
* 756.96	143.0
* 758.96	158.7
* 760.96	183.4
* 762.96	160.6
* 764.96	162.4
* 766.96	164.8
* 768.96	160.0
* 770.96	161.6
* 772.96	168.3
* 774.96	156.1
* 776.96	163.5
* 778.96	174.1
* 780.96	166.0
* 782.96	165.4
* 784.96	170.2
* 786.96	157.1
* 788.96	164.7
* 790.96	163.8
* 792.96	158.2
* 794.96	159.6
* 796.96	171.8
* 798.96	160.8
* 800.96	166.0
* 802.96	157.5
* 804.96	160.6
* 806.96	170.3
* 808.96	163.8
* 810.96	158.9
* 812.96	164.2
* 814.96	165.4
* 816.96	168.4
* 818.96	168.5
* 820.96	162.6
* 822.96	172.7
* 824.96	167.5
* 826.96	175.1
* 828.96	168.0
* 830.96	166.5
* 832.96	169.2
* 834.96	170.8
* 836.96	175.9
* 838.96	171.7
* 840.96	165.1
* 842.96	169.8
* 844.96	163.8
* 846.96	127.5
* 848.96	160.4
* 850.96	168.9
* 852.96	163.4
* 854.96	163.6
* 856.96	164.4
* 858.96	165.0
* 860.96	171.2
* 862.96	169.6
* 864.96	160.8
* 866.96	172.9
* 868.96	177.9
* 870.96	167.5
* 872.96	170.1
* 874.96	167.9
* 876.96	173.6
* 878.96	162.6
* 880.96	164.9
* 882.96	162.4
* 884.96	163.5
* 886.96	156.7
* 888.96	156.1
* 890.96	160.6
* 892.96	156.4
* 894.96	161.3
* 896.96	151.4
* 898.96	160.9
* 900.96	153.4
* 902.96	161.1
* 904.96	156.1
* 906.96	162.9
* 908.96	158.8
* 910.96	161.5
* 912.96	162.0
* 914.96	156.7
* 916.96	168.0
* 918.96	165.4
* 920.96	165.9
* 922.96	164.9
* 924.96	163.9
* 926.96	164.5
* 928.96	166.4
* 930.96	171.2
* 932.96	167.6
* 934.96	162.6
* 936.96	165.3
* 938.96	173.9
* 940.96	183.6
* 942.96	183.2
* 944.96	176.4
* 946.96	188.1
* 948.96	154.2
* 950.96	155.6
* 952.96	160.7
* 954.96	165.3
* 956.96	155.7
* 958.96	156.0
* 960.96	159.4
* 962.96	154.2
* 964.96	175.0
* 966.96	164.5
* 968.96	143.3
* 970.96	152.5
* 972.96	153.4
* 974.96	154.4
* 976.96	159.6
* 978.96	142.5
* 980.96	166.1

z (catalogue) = 0.437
